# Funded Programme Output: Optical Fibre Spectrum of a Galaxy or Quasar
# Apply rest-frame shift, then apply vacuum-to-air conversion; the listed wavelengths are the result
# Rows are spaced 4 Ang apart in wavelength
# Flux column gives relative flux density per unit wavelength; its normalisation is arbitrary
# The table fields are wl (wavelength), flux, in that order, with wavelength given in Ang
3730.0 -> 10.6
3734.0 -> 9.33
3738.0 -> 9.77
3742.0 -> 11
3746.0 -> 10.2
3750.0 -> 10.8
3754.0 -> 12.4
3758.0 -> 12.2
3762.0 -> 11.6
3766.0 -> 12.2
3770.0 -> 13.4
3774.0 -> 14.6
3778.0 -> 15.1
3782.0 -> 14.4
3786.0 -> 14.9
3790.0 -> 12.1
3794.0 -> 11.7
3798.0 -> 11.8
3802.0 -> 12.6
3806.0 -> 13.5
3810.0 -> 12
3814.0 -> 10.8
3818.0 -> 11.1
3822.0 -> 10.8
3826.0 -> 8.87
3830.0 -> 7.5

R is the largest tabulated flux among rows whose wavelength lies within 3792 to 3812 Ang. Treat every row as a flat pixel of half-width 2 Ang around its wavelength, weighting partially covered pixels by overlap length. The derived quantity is 13.5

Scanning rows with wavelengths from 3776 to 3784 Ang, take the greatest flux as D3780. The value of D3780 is 15.1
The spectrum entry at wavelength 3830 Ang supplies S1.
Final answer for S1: 7.5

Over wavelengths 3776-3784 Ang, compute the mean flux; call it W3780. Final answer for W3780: 14.8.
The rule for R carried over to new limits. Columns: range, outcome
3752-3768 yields 12.4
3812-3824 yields 11.1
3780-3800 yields 14.9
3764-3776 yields 14.6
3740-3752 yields 11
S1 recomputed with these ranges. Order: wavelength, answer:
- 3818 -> 11.1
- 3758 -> 12.2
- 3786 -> 14.9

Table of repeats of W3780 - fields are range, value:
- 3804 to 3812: 12.8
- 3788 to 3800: 11.9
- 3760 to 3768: 11.9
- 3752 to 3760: 12.3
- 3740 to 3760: 11.3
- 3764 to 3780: 13.8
